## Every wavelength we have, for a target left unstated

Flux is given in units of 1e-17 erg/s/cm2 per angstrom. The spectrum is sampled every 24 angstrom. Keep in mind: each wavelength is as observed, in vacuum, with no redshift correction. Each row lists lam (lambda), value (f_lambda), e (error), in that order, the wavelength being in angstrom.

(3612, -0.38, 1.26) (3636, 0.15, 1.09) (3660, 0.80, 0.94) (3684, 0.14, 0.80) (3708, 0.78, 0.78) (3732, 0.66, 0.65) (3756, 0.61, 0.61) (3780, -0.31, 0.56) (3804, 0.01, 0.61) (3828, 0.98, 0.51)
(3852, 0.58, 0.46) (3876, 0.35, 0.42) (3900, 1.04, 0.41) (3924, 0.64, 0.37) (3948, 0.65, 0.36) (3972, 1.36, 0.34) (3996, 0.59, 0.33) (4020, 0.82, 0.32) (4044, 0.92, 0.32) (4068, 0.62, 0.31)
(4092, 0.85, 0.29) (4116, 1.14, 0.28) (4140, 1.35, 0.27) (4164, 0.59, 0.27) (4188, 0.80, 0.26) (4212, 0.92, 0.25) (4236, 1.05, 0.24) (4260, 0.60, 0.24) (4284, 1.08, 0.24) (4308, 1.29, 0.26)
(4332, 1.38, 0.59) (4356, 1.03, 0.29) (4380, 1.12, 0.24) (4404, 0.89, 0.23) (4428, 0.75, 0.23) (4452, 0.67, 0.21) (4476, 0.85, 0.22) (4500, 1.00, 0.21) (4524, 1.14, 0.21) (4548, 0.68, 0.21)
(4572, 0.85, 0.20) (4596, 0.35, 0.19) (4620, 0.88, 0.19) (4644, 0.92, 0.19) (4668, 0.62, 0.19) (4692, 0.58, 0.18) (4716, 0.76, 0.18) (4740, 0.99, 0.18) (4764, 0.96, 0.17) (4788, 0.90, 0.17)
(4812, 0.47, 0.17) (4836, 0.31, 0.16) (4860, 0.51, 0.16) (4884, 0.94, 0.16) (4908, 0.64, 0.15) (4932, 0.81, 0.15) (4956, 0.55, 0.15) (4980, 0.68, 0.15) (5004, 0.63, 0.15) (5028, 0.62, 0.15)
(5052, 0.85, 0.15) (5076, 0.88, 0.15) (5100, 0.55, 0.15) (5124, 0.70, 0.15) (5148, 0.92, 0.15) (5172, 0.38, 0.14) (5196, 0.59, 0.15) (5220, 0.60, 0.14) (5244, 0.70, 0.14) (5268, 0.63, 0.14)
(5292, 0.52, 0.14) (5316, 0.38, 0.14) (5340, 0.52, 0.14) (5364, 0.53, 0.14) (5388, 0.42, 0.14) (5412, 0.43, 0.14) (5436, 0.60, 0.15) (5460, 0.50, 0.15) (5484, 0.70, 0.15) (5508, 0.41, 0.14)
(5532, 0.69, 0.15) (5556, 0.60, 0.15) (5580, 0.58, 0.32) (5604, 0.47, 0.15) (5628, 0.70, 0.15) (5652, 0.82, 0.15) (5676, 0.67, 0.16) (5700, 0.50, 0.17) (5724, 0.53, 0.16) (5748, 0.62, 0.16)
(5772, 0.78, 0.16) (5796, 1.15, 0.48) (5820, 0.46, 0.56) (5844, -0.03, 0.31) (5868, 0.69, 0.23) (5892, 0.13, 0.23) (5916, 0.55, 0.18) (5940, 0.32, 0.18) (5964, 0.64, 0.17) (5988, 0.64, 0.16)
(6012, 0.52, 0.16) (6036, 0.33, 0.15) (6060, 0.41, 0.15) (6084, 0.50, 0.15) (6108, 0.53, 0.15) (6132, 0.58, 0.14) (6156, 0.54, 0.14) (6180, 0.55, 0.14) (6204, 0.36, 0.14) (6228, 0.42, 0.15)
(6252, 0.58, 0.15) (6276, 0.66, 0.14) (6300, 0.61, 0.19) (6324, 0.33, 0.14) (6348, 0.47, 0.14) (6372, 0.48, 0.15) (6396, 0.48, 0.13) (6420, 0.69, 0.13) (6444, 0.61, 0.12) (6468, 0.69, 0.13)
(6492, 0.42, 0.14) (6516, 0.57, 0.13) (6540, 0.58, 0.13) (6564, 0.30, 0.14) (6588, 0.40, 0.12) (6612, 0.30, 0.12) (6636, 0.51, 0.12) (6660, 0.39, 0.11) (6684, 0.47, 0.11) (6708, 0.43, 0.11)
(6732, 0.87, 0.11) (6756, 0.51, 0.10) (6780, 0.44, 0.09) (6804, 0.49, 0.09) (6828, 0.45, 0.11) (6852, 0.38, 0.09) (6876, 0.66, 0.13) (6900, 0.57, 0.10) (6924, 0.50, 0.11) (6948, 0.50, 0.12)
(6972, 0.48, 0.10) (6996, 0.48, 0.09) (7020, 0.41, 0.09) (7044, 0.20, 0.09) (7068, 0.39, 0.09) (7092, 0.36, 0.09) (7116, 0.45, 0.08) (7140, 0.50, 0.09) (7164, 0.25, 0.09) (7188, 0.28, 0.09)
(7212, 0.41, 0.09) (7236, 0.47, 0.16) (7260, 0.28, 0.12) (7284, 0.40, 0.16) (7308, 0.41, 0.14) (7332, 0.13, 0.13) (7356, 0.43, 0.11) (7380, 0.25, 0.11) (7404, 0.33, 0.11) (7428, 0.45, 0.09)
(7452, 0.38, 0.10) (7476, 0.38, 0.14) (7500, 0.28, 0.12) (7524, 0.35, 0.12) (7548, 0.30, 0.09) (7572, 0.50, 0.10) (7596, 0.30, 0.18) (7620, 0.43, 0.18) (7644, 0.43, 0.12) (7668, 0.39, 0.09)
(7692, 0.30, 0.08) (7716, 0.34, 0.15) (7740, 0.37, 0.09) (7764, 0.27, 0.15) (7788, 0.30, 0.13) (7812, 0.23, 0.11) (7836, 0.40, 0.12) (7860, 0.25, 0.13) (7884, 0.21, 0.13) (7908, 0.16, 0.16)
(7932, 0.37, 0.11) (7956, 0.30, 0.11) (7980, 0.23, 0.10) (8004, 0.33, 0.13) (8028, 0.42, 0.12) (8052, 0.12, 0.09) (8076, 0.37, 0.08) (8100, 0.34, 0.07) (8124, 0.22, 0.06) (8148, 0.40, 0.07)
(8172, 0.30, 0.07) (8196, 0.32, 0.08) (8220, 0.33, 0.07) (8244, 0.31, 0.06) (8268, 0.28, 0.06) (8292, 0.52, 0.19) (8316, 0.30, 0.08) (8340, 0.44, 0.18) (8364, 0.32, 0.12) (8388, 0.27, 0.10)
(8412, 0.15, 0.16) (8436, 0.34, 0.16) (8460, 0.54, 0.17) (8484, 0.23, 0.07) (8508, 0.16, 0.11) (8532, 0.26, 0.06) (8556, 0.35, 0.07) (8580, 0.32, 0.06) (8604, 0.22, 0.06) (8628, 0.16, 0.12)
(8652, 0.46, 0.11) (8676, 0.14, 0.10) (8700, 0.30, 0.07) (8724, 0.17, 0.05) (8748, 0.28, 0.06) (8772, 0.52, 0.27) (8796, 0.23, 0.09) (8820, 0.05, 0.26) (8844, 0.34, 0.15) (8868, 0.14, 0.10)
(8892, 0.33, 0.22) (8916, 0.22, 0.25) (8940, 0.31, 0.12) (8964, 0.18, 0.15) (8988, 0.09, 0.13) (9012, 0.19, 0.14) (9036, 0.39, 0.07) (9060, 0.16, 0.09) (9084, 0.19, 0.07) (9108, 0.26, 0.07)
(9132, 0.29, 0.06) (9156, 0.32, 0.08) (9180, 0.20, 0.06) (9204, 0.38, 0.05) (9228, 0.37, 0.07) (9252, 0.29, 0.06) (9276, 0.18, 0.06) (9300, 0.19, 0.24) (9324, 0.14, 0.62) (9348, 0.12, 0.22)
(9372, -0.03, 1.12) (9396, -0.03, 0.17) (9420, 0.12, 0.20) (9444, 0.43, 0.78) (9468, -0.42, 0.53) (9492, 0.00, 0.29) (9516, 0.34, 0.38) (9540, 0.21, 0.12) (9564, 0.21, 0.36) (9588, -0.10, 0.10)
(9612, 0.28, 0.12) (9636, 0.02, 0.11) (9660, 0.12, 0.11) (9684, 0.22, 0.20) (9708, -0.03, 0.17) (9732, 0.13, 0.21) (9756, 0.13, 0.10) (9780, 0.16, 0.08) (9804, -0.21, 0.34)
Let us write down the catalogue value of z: 0.03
